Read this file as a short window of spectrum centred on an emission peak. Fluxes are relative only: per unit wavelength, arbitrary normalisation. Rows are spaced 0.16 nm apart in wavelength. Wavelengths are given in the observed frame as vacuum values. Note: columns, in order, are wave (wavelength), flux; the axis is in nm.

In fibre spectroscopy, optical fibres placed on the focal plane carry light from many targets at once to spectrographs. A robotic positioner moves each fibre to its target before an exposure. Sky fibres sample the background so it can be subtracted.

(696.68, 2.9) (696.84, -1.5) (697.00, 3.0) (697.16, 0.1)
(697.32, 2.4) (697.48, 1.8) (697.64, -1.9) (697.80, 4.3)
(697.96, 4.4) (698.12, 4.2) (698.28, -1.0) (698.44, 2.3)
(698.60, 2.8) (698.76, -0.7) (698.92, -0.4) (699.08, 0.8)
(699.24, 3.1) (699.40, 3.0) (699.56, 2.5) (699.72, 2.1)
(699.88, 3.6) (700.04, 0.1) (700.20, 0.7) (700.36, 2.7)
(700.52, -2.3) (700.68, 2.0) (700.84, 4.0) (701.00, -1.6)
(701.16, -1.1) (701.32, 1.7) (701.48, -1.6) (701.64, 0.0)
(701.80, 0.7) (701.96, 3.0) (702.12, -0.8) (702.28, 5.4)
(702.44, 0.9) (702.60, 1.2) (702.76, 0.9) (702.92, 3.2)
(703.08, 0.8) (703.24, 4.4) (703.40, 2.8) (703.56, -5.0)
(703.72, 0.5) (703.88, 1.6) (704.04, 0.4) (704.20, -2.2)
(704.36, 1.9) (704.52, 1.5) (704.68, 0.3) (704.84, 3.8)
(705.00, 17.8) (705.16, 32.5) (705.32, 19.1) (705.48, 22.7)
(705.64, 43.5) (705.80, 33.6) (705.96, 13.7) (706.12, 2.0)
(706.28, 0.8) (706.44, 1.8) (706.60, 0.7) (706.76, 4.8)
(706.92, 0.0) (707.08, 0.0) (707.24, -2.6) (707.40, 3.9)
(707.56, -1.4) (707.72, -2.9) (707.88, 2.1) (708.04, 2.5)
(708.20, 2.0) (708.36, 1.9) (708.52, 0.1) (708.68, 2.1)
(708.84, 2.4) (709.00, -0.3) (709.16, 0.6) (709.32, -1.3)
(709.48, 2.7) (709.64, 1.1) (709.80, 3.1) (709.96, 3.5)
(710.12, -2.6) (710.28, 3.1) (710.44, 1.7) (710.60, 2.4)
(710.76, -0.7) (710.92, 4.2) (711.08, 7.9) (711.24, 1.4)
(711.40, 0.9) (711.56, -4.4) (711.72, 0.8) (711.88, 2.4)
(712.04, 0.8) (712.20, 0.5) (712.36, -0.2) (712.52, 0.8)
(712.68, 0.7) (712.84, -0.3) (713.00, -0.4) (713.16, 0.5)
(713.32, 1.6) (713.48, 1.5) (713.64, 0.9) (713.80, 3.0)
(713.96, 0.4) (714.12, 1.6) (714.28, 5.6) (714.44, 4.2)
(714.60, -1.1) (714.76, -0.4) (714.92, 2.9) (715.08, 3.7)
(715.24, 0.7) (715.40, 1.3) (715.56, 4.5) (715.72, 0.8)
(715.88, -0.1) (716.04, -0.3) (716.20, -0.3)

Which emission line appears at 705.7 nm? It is [O II] 3727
